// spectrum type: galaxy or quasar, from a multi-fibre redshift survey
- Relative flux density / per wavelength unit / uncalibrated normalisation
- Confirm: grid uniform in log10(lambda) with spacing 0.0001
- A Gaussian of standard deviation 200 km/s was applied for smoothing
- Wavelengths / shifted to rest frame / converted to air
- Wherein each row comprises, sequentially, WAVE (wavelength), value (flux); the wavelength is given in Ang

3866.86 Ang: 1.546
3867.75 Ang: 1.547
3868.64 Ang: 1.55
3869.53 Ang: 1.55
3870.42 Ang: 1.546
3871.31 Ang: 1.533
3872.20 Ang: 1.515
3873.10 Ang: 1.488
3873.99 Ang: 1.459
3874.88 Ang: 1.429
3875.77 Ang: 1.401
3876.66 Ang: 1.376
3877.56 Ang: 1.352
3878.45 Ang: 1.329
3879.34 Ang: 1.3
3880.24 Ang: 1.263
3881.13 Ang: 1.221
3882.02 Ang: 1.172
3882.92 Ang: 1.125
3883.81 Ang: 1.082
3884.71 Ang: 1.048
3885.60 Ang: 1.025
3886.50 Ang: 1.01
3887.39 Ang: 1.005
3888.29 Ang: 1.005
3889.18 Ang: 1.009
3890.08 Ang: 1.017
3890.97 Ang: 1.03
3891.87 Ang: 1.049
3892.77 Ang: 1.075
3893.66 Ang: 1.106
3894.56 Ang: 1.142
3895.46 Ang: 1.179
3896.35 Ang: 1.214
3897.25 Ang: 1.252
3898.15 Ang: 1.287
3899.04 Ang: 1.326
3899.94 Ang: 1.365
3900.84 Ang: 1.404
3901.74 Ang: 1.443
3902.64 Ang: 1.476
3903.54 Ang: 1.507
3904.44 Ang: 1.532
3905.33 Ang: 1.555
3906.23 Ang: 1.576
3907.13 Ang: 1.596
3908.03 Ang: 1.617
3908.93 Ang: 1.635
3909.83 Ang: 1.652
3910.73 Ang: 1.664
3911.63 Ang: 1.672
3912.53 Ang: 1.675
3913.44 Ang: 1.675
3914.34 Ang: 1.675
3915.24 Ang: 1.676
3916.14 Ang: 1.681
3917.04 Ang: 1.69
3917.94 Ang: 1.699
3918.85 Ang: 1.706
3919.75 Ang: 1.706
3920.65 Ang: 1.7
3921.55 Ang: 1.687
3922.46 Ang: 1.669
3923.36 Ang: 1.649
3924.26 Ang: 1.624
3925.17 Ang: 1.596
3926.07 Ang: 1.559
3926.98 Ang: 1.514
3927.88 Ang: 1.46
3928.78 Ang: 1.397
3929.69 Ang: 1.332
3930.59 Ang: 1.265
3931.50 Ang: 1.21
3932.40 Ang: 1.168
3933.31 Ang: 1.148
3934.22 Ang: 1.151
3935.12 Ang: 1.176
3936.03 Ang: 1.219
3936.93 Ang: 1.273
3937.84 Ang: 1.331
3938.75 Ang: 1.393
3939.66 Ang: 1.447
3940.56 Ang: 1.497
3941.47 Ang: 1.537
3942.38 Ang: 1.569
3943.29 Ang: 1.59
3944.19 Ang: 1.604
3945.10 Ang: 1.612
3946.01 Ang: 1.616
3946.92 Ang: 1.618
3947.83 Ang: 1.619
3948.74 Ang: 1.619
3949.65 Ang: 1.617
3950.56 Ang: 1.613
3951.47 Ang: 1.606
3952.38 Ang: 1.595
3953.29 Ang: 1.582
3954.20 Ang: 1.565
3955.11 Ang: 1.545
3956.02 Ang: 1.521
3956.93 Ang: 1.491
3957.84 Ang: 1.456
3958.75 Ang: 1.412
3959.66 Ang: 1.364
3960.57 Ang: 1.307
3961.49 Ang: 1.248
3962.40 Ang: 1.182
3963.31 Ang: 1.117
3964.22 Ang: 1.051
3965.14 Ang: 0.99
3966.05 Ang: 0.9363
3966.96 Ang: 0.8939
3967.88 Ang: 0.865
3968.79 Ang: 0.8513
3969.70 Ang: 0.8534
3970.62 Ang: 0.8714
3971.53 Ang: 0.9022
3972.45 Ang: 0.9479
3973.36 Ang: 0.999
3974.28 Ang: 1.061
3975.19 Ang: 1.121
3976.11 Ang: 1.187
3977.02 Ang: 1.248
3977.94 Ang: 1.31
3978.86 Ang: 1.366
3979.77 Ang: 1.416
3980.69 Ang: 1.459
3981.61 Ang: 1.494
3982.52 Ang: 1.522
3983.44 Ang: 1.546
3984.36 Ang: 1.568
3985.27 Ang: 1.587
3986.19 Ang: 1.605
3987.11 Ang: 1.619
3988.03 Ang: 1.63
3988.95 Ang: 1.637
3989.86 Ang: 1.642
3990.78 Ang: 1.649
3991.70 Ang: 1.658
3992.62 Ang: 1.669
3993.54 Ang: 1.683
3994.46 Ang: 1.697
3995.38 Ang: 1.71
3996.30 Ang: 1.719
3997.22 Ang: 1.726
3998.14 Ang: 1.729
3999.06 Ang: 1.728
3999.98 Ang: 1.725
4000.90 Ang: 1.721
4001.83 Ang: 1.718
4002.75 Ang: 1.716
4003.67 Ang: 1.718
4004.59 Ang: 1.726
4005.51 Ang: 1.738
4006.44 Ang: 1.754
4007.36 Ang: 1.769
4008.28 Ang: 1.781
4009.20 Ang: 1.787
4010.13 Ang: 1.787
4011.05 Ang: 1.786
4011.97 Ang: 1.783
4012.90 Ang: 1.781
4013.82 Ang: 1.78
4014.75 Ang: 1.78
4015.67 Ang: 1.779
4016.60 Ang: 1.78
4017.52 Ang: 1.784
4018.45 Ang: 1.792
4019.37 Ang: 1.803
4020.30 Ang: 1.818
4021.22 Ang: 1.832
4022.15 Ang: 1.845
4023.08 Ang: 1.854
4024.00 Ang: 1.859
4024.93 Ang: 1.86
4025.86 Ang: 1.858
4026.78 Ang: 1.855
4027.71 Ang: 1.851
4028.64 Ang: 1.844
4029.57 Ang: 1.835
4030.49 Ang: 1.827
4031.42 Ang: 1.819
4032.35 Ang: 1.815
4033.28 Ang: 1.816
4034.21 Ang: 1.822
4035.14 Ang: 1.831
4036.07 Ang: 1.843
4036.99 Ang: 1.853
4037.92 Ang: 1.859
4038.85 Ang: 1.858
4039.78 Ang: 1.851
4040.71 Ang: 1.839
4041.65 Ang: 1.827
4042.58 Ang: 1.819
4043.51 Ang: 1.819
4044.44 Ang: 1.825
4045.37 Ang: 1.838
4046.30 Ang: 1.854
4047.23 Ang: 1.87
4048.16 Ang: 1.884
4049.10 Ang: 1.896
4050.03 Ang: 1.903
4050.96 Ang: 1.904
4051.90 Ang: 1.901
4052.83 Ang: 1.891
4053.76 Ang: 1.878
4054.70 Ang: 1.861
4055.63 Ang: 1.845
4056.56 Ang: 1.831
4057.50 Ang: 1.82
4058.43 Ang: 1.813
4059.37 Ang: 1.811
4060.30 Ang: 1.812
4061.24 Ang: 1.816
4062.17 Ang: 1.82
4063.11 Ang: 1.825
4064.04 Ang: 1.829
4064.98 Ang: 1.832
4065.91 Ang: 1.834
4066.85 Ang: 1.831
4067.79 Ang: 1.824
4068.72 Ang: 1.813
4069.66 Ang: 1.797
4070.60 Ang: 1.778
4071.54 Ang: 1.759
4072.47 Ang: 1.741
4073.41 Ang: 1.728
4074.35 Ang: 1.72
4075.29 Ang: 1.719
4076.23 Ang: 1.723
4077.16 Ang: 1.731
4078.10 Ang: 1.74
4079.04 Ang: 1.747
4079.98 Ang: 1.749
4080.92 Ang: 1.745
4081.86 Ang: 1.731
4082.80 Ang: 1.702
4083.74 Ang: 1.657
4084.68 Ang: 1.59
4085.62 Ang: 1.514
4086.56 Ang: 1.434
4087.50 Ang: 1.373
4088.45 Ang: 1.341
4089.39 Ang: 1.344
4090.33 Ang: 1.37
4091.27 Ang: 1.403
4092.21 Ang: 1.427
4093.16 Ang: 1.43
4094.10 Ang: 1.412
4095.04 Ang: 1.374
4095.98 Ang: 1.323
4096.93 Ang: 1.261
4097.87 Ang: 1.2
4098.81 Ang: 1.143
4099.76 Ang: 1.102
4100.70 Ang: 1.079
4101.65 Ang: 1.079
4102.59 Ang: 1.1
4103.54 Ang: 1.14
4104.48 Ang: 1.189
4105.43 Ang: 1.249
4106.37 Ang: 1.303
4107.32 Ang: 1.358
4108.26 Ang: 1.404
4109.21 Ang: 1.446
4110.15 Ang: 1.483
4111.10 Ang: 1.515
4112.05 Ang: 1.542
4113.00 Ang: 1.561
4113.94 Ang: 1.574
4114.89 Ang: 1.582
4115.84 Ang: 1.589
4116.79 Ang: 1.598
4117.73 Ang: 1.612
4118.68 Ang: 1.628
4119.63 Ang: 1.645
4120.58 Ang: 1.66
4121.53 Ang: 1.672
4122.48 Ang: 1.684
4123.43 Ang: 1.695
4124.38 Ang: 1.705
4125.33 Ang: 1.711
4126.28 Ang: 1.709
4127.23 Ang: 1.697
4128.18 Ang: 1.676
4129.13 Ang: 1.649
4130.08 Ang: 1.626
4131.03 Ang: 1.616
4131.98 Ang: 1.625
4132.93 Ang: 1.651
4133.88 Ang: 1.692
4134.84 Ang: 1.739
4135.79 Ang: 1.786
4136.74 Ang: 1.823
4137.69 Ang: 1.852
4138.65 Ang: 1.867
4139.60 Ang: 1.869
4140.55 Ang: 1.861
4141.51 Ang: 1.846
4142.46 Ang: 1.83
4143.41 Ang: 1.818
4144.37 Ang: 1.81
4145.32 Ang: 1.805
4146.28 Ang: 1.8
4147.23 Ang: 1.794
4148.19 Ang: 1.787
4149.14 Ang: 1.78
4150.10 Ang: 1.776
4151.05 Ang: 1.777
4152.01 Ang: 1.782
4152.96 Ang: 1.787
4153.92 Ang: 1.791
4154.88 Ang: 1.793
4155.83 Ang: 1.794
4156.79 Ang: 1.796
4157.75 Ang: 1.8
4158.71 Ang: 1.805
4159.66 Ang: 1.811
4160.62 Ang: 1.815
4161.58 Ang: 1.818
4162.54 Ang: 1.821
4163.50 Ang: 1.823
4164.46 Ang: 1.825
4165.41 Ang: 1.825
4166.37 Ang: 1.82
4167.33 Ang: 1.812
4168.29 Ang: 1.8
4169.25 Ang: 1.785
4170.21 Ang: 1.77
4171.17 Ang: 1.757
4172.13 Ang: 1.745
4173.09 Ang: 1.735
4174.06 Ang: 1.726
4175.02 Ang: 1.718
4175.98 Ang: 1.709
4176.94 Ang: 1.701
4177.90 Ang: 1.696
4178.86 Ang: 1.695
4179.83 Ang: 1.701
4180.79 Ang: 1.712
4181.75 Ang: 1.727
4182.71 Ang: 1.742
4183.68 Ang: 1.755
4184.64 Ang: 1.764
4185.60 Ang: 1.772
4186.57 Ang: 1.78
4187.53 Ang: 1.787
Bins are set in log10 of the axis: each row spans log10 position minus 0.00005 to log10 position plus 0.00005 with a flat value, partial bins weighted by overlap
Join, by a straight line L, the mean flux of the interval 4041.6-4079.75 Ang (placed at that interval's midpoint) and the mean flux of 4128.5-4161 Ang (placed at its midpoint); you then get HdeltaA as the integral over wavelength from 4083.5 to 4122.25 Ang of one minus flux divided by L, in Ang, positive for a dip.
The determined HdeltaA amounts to 8.39 Ang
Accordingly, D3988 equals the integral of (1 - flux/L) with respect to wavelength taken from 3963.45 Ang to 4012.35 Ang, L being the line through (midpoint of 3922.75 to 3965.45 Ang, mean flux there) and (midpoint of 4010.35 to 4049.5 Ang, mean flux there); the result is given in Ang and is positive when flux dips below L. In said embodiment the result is 5.4 Ang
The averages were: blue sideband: 1.43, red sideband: 1.83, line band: 1.46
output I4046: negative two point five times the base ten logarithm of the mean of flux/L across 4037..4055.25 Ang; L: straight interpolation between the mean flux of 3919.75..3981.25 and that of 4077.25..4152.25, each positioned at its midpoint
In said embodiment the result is -0.25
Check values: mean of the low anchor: 1.35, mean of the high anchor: 1.57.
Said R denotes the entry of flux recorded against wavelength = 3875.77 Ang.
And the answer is 1.401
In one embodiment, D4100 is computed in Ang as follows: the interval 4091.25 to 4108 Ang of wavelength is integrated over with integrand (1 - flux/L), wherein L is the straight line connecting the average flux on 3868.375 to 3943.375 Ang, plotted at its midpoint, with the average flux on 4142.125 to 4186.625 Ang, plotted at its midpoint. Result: 4.28 Ang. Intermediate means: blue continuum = 1.4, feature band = 1.25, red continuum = 1.78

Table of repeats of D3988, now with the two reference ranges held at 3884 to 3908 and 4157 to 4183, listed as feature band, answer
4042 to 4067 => -4.9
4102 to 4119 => 2.3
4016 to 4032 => -3.7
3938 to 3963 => -3.0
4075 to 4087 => -0.6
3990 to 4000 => -1.8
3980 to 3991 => -1.2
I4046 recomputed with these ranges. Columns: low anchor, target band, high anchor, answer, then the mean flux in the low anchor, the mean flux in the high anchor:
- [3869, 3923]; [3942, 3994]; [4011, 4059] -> 0.173 mag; 1.4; 1.84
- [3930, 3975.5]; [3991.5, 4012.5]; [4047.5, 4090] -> -0.161 mag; 1.3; 1.75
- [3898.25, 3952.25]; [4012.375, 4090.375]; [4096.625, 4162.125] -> -0.129 mag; 1.52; 1.62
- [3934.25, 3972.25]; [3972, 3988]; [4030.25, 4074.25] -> 0.086 mag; 1.34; 1.83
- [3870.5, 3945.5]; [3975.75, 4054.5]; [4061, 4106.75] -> -0.175 mag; 1.4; 1.54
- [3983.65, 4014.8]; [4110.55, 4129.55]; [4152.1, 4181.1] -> 0.078 mag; 1.71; 1.77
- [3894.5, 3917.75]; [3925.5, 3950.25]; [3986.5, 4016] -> 0.112 mag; 1.52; 1.72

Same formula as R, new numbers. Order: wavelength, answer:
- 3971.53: 0.9022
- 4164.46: 1.825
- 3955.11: 1.545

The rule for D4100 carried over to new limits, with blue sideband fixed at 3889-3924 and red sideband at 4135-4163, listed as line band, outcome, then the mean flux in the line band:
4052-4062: -0.9 Ang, 1.84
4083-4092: 1.4 Ang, 1.45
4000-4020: -1.8 Ang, 1.76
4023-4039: -1.9 Ang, 1.84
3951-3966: 1.7 Ang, 1.37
